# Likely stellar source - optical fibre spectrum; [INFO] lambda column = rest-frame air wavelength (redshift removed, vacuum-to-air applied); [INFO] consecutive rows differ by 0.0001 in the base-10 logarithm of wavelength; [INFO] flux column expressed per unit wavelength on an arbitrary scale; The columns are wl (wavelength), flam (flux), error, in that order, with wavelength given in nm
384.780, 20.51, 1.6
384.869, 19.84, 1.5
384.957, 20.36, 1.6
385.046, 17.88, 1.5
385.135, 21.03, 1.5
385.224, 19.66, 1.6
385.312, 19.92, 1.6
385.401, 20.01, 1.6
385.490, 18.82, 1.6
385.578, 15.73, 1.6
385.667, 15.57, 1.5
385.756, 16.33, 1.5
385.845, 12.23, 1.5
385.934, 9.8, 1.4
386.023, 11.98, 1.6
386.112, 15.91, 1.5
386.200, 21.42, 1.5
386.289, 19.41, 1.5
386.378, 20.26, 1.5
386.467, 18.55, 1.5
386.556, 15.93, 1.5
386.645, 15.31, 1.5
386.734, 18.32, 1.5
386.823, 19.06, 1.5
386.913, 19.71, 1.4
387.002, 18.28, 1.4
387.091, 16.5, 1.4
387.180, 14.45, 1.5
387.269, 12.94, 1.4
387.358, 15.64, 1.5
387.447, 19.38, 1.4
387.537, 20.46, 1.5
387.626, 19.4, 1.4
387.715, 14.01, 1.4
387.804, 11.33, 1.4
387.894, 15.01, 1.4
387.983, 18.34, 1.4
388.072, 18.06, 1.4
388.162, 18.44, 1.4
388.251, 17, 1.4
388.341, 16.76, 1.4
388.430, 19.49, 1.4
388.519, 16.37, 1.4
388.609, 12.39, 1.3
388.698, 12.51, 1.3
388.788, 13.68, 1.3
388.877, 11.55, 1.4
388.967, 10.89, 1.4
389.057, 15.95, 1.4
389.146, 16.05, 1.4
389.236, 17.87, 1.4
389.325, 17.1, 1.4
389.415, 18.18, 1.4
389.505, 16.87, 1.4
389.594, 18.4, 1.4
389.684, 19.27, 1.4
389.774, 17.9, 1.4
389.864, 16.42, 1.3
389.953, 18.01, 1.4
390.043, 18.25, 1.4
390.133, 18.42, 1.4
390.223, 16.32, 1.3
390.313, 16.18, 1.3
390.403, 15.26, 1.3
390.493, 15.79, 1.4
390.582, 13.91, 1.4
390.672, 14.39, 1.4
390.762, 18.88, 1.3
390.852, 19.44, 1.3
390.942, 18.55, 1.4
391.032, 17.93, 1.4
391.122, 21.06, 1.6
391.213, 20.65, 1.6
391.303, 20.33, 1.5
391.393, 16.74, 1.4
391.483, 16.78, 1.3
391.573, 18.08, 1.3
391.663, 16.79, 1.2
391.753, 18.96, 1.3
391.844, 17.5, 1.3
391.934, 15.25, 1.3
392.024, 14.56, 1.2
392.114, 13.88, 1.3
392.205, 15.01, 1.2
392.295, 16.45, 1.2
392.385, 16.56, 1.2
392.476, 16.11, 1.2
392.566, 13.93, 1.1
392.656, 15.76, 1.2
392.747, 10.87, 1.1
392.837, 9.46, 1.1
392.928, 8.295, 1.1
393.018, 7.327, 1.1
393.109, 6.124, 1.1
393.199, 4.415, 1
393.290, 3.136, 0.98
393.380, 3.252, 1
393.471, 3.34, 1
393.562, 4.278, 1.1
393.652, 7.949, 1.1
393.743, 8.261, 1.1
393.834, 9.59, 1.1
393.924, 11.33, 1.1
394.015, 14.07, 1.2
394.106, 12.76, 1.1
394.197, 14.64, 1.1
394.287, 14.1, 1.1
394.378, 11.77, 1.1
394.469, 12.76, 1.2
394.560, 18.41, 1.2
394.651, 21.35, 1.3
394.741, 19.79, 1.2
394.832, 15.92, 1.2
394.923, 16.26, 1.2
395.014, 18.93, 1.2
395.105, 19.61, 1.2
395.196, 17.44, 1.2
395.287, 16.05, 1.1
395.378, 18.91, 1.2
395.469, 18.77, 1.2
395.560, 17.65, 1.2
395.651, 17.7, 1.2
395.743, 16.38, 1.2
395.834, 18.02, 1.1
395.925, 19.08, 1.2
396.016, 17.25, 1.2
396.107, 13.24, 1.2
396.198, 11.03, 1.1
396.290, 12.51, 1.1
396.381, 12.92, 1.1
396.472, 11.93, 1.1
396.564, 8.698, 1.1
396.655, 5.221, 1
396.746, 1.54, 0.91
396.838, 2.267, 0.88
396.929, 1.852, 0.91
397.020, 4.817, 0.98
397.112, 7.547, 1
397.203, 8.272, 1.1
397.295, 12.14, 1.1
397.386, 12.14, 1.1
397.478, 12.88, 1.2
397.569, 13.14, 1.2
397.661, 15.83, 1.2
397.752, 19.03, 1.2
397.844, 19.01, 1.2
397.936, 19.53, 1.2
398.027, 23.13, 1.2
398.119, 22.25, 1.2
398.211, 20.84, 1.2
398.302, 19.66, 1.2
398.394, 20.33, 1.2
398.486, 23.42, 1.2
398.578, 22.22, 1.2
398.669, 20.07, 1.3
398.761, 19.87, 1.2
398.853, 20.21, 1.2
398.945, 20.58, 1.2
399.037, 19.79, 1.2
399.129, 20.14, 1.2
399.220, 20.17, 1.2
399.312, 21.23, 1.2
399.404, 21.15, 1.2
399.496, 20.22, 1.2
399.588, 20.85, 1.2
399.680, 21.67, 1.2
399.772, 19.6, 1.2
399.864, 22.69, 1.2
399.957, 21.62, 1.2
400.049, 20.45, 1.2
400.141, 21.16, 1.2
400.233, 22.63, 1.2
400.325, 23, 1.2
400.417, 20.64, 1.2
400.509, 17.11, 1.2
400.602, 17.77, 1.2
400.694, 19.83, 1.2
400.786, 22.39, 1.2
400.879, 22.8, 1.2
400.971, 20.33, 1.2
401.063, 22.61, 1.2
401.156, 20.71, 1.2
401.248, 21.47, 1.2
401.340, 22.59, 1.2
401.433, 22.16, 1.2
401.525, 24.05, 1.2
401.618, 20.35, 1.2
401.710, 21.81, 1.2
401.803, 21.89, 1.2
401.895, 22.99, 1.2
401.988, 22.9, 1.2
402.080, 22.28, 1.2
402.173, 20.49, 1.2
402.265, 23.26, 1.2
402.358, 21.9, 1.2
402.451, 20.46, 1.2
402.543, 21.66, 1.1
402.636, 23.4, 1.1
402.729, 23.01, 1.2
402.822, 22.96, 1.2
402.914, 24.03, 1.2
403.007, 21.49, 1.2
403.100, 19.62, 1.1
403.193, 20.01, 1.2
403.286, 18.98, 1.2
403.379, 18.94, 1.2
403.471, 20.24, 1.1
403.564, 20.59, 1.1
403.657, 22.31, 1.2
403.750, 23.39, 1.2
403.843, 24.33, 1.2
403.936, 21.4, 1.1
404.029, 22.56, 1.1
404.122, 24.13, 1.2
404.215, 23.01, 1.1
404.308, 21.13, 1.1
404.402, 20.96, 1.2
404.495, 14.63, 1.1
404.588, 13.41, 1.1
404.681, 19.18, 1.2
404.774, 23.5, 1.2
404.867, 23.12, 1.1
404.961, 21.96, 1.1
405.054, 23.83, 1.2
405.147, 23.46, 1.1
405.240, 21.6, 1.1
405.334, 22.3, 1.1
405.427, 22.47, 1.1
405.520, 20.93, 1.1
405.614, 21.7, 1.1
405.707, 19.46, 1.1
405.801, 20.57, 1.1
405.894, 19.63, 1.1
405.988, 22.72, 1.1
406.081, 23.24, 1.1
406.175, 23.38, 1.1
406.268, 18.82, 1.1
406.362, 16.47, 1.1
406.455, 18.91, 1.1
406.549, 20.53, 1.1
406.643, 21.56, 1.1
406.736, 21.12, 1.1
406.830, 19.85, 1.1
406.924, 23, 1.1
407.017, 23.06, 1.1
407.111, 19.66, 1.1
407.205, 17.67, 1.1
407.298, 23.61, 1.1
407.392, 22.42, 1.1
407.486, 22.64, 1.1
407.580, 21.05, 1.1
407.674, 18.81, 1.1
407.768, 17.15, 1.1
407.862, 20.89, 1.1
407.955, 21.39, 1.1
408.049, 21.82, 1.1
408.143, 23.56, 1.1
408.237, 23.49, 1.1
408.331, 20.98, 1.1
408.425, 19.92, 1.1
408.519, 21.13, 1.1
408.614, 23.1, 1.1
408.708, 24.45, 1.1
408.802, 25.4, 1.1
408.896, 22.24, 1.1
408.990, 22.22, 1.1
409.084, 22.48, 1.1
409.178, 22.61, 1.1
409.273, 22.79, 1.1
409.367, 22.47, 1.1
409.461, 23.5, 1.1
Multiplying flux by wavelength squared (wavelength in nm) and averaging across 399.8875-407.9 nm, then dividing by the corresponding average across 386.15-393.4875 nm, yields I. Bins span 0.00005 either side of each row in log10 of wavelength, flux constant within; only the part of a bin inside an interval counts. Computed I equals 1.45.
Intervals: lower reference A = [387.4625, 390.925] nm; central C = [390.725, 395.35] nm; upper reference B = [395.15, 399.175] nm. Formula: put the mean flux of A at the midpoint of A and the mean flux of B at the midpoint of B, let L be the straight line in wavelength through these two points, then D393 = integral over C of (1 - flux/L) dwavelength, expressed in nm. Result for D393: 0.53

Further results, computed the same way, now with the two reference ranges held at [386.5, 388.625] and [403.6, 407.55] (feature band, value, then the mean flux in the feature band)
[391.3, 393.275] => 0.46 nm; 13.7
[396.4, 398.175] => 0.70 nm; 11.7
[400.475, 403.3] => -0.17 nm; 21.6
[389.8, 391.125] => 0.03 nm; 17.2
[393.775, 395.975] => 0.28 nm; 16.3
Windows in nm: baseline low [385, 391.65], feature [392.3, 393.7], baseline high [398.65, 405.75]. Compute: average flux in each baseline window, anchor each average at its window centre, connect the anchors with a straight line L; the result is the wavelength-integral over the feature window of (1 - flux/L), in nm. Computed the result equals 0.718 nm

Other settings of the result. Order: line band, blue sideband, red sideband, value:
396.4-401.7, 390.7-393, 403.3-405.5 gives 0.38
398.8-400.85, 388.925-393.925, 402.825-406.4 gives -0.21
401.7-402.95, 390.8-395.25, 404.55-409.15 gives -0.22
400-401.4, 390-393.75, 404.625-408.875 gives -0.20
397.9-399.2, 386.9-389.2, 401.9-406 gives -0.09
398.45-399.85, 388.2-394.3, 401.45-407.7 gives -0.17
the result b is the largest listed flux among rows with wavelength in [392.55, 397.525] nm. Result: 21.35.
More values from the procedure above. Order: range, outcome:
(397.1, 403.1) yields 24.05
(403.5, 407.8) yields 24.33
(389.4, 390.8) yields 19.27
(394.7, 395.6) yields 19.79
